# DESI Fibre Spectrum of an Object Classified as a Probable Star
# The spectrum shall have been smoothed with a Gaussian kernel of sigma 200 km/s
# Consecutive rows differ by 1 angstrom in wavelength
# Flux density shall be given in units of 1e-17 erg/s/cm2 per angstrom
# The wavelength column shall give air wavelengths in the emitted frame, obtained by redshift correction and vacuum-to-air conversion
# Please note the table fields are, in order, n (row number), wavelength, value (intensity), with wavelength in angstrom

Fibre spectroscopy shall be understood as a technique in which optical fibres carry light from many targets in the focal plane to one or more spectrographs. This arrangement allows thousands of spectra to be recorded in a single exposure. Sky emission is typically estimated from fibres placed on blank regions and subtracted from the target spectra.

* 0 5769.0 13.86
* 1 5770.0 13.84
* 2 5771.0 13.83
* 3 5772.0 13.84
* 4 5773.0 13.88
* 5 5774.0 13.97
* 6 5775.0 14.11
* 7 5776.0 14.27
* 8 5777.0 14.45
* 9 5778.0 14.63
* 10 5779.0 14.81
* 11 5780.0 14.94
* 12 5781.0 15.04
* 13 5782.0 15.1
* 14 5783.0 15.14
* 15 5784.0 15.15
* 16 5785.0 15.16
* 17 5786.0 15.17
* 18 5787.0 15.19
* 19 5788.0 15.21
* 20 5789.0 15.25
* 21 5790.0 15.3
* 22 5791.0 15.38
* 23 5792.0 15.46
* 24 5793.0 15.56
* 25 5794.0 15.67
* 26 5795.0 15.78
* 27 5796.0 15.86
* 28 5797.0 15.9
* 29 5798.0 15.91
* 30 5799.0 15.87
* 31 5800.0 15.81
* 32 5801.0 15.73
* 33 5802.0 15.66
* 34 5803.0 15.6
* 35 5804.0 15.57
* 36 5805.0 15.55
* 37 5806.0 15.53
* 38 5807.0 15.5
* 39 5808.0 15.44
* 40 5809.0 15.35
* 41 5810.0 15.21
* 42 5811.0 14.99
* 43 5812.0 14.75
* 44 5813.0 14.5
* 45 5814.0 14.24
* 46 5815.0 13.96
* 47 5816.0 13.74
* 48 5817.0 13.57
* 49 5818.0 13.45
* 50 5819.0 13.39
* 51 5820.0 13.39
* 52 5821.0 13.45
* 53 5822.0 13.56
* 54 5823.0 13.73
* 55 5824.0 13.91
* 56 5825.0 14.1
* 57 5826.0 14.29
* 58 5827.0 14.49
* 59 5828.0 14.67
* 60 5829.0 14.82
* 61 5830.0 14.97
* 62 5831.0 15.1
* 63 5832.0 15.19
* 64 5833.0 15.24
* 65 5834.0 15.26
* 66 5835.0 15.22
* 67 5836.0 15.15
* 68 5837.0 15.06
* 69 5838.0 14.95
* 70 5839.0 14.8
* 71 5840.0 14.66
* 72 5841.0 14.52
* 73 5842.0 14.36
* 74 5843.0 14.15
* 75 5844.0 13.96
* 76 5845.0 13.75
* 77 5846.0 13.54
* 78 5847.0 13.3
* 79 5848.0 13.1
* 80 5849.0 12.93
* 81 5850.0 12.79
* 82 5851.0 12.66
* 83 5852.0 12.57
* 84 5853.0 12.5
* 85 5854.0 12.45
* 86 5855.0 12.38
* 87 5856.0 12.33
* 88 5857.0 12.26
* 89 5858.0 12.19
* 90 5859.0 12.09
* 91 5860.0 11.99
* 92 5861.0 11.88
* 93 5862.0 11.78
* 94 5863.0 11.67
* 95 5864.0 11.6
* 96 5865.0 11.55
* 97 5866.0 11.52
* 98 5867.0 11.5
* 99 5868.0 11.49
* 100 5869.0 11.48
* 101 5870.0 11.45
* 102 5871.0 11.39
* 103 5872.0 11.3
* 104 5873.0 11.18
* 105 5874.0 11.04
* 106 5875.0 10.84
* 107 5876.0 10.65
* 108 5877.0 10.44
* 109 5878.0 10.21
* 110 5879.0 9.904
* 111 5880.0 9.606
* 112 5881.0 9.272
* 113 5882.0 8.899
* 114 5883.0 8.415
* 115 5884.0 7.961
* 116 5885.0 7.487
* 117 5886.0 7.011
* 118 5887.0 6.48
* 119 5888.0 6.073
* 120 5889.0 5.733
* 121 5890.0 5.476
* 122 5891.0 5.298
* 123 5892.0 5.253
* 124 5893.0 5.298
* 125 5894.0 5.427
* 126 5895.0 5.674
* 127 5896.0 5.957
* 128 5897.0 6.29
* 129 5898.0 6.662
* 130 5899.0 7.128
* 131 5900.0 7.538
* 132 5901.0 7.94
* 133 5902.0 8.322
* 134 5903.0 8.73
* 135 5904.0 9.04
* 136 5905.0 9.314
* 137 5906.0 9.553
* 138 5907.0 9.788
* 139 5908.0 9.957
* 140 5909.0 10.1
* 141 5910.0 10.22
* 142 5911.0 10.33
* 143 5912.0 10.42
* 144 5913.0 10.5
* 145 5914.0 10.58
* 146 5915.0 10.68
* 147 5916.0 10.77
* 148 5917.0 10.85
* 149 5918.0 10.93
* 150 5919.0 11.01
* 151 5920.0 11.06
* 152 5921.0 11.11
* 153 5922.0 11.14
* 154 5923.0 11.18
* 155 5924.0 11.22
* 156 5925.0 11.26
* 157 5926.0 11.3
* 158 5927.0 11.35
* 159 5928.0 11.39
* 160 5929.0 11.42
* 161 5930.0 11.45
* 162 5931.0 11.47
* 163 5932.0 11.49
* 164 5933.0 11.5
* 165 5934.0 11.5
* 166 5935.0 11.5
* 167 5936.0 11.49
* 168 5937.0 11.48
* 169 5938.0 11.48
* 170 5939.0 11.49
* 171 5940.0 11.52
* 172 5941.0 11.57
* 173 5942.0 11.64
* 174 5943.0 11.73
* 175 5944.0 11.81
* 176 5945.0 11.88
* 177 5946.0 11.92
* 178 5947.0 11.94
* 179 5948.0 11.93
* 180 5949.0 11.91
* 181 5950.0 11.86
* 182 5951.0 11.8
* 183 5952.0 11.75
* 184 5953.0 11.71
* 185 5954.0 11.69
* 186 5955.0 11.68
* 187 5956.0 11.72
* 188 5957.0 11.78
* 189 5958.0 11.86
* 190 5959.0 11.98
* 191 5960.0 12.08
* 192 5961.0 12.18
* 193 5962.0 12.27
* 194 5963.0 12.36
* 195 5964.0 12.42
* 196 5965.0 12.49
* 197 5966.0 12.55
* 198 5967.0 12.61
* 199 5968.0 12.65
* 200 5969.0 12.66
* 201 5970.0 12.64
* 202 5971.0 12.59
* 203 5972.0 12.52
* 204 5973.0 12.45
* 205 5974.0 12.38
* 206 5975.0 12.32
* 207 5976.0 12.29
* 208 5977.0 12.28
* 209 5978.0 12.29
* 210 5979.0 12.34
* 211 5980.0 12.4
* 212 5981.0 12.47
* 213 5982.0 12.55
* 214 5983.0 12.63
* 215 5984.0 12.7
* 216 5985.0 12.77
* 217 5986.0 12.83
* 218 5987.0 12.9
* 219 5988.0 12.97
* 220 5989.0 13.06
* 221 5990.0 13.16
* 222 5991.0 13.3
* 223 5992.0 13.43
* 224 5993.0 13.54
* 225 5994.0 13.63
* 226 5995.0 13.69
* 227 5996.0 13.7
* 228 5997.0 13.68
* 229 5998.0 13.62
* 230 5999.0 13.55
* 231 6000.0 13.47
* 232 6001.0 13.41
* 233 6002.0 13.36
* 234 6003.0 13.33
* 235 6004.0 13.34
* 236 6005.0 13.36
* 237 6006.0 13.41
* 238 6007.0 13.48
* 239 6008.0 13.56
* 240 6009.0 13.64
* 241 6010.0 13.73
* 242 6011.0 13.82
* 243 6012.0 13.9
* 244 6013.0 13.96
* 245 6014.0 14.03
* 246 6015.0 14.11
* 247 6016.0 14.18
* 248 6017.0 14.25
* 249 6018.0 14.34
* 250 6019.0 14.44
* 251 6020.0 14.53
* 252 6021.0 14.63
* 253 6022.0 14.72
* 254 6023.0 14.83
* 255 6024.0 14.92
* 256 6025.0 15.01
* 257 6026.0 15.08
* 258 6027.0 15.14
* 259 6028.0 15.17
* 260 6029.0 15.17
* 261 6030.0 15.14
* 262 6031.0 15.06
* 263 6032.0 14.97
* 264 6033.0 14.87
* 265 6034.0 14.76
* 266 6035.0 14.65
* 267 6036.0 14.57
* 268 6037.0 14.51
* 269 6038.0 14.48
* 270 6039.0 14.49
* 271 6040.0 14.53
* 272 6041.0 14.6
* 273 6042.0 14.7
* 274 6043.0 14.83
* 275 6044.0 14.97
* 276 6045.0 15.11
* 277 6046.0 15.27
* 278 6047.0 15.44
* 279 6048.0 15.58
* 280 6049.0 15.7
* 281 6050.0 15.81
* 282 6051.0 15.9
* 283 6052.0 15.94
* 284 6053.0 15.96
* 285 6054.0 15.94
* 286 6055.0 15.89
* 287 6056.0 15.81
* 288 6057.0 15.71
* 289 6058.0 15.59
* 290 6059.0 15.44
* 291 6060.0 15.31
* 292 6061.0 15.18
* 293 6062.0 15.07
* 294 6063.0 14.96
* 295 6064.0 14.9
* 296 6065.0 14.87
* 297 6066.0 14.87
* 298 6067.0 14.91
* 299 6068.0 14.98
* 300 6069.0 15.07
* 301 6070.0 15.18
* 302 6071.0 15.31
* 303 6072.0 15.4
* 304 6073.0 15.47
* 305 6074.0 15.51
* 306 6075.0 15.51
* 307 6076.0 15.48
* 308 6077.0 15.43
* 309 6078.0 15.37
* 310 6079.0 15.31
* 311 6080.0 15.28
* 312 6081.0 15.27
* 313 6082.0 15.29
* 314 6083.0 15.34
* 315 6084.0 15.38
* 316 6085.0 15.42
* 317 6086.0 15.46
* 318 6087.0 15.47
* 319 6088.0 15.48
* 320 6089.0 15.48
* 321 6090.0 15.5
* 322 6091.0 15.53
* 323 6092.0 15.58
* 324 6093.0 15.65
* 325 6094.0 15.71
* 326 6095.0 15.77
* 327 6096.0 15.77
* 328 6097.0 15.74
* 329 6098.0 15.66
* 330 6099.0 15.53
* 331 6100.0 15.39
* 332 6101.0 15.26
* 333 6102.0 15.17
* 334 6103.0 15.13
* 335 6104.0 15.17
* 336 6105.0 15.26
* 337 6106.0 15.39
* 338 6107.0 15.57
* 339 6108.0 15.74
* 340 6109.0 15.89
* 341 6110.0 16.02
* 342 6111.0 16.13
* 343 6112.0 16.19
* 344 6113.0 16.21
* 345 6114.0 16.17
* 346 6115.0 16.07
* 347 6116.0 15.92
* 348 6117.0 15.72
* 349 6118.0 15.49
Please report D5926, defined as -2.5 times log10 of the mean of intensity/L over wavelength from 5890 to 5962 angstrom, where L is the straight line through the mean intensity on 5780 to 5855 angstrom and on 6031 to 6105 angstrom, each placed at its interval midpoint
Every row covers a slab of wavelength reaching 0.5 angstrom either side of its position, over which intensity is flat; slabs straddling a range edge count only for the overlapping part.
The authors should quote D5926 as 0.40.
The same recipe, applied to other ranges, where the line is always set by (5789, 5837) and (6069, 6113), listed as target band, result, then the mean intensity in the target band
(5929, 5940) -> 0.30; 11.5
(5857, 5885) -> 0.36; 10.8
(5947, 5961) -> 0.27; 11.8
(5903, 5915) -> 0.45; 9.96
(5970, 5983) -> 0.22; 12.4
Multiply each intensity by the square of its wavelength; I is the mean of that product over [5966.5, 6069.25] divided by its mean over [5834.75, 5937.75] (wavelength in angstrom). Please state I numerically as 1.39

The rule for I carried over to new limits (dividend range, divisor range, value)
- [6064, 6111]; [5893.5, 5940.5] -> 1.62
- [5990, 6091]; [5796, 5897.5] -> 1.28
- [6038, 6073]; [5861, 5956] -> 1.58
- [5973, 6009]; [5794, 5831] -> 0.94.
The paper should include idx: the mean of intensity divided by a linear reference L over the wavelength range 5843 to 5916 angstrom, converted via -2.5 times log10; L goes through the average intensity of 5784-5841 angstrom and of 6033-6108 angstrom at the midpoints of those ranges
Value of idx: 0.44 mag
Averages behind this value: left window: 14.9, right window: 15.3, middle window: 10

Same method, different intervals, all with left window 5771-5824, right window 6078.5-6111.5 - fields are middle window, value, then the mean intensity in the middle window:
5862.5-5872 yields 0.29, 11.5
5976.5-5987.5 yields 0.21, 12.6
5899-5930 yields 0.42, 10.3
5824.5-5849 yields 0.03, 14.5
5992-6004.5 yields 0.13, 13.5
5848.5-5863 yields 0.21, 12.3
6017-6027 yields 0.05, 14.7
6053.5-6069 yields 0.01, 15.3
